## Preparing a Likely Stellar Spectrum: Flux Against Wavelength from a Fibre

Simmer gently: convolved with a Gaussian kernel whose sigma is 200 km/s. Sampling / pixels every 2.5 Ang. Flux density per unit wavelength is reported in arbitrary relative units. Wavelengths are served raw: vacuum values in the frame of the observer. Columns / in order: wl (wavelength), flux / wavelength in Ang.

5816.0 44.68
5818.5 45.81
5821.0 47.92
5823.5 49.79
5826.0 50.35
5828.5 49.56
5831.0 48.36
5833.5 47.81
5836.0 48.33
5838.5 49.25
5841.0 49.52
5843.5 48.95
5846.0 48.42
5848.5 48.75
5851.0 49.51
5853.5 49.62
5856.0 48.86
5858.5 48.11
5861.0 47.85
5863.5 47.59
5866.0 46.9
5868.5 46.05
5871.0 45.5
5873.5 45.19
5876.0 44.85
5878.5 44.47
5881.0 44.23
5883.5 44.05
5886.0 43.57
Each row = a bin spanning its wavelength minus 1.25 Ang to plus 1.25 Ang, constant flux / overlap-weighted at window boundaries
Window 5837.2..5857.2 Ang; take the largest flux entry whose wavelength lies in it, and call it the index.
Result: 49.62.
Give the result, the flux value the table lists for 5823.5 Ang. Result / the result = 49.79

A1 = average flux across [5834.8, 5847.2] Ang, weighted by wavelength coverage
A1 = 48.9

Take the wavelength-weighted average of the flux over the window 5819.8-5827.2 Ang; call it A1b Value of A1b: 49.4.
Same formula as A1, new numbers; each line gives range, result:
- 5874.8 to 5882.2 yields 44.5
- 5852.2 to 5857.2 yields 49.2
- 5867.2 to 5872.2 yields 45.8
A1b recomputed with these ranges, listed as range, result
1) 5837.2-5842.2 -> 49.4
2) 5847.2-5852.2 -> 49.1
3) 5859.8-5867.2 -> 47.4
